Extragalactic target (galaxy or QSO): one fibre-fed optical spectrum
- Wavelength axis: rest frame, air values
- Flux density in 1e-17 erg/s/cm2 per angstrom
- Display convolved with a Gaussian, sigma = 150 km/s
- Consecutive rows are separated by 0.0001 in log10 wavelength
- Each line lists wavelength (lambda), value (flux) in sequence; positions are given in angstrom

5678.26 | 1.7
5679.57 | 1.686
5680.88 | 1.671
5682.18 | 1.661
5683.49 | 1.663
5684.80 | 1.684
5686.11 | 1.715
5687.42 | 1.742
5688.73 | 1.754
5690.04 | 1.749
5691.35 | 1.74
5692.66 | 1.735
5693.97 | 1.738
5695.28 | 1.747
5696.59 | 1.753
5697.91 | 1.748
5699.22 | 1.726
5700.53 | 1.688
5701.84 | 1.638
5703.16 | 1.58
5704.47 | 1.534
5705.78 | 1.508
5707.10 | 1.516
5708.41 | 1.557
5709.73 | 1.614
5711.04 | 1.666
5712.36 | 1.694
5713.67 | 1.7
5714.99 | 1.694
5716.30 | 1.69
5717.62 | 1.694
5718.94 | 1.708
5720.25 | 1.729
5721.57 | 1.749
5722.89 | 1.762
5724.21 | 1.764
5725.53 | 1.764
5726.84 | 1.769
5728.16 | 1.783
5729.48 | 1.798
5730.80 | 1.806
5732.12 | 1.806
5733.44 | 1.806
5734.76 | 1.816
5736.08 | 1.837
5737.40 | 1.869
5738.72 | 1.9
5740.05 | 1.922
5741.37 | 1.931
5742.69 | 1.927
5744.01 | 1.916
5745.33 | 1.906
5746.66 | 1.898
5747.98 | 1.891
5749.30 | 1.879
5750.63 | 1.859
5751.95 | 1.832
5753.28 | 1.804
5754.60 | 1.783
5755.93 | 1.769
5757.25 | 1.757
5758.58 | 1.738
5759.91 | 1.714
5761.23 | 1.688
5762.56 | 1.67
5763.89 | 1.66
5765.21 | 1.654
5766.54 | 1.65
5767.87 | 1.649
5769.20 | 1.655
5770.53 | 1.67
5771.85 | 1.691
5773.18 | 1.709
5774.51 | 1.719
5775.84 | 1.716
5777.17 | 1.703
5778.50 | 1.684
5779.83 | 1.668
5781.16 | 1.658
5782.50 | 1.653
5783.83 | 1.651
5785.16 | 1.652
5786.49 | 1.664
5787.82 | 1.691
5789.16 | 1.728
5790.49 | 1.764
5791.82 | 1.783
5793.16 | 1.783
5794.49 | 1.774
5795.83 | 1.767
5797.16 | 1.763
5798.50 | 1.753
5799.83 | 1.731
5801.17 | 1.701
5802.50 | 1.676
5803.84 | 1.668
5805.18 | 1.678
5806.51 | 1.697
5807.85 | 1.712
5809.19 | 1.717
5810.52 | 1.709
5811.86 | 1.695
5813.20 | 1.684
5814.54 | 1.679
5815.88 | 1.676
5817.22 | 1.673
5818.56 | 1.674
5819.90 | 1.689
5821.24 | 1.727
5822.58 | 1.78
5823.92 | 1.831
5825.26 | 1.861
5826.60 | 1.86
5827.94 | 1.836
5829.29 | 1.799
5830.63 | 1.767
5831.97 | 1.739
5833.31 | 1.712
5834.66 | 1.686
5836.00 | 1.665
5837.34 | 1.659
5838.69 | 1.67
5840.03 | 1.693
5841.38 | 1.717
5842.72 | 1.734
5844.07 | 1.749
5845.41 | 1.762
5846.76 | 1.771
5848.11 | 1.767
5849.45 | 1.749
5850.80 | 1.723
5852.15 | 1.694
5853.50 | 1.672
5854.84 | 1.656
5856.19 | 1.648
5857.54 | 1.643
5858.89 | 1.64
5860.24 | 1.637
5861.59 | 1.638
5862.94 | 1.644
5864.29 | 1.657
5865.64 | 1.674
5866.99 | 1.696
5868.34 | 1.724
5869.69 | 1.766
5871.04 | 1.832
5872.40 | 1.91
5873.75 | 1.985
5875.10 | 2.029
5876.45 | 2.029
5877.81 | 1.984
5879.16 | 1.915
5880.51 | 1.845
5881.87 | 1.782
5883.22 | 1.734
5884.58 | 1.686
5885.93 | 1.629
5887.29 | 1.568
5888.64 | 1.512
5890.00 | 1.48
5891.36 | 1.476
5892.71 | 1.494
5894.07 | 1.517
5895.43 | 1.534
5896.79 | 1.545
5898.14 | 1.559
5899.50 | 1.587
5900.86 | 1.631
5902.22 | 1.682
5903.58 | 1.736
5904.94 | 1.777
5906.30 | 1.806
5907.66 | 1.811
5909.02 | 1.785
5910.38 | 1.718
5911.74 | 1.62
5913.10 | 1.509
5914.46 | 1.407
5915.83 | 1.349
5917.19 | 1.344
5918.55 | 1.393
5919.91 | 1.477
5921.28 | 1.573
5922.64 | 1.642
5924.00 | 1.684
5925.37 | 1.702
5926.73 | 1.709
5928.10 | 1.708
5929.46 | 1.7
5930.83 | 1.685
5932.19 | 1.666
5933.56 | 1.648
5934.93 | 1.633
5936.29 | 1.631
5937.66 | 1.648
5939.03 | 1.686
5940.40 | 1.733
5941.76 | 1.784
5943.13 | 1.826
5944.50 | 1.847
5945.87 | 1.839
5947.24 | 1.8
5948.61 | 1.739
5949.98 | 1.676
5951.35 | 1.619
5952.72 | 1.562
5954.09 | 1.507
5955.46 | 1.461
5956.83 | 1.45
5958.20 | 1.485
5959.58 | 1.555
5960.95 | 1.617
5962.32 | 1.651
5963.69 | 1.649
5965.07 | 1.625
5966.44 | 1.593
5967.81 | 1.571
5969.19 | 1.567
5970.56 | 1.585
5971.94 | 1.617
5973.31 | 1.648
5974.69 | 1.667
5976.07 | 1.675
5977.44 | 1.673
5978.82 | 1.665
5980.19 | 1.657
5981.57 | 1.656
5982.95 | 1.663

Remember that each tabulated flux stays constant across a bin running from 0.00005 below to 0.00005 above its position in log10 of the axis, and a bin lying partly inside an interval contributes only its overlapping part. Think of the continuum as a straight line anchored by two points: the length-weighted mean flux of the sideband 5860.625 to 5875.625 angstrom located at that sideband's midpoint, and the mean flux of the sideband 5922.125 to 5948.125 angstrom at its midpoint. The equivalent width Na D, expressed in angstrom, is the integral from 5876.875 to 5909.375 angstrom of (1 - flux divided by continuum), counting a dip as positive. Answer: 1.48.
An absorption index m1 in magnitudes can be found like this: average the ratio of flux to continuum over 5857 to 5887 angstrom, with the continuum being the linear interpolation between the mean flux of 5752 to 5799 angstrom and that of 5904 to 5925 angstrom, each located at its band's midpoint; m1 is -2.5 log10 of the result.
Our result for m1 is -0.09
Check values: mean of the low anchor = 1.71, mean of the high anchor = 1.6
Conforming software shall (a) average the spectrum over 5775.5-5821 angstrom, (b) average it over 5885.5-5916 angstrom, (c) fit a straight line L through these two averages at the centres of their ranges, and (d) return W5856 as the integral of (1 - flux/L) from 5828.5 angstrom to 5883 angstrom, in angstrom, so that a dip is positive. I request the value -3.53 angstrom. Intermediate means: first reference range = 1.7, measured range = 1.75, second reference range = 1.6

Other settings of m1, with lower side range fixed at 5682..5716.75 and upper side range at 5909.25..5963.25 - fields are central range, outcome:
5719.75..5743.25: -0.09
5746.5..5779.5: -0.05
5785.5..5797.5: -0.06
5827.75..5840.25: -0.05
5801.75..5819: -0.02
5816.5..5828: -0.08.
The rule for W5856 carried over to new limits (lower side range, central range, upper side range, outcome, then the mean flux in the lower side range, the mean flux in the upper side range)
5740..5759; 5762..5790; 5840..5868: 2.1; 1.85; 1.69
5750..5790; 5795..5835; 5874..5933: -1.1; 1.7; 1.65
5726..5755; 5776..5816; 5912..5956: 1.9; 1.85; 1.63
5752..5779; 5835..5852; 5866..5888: 0.6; 1.71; 1.82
